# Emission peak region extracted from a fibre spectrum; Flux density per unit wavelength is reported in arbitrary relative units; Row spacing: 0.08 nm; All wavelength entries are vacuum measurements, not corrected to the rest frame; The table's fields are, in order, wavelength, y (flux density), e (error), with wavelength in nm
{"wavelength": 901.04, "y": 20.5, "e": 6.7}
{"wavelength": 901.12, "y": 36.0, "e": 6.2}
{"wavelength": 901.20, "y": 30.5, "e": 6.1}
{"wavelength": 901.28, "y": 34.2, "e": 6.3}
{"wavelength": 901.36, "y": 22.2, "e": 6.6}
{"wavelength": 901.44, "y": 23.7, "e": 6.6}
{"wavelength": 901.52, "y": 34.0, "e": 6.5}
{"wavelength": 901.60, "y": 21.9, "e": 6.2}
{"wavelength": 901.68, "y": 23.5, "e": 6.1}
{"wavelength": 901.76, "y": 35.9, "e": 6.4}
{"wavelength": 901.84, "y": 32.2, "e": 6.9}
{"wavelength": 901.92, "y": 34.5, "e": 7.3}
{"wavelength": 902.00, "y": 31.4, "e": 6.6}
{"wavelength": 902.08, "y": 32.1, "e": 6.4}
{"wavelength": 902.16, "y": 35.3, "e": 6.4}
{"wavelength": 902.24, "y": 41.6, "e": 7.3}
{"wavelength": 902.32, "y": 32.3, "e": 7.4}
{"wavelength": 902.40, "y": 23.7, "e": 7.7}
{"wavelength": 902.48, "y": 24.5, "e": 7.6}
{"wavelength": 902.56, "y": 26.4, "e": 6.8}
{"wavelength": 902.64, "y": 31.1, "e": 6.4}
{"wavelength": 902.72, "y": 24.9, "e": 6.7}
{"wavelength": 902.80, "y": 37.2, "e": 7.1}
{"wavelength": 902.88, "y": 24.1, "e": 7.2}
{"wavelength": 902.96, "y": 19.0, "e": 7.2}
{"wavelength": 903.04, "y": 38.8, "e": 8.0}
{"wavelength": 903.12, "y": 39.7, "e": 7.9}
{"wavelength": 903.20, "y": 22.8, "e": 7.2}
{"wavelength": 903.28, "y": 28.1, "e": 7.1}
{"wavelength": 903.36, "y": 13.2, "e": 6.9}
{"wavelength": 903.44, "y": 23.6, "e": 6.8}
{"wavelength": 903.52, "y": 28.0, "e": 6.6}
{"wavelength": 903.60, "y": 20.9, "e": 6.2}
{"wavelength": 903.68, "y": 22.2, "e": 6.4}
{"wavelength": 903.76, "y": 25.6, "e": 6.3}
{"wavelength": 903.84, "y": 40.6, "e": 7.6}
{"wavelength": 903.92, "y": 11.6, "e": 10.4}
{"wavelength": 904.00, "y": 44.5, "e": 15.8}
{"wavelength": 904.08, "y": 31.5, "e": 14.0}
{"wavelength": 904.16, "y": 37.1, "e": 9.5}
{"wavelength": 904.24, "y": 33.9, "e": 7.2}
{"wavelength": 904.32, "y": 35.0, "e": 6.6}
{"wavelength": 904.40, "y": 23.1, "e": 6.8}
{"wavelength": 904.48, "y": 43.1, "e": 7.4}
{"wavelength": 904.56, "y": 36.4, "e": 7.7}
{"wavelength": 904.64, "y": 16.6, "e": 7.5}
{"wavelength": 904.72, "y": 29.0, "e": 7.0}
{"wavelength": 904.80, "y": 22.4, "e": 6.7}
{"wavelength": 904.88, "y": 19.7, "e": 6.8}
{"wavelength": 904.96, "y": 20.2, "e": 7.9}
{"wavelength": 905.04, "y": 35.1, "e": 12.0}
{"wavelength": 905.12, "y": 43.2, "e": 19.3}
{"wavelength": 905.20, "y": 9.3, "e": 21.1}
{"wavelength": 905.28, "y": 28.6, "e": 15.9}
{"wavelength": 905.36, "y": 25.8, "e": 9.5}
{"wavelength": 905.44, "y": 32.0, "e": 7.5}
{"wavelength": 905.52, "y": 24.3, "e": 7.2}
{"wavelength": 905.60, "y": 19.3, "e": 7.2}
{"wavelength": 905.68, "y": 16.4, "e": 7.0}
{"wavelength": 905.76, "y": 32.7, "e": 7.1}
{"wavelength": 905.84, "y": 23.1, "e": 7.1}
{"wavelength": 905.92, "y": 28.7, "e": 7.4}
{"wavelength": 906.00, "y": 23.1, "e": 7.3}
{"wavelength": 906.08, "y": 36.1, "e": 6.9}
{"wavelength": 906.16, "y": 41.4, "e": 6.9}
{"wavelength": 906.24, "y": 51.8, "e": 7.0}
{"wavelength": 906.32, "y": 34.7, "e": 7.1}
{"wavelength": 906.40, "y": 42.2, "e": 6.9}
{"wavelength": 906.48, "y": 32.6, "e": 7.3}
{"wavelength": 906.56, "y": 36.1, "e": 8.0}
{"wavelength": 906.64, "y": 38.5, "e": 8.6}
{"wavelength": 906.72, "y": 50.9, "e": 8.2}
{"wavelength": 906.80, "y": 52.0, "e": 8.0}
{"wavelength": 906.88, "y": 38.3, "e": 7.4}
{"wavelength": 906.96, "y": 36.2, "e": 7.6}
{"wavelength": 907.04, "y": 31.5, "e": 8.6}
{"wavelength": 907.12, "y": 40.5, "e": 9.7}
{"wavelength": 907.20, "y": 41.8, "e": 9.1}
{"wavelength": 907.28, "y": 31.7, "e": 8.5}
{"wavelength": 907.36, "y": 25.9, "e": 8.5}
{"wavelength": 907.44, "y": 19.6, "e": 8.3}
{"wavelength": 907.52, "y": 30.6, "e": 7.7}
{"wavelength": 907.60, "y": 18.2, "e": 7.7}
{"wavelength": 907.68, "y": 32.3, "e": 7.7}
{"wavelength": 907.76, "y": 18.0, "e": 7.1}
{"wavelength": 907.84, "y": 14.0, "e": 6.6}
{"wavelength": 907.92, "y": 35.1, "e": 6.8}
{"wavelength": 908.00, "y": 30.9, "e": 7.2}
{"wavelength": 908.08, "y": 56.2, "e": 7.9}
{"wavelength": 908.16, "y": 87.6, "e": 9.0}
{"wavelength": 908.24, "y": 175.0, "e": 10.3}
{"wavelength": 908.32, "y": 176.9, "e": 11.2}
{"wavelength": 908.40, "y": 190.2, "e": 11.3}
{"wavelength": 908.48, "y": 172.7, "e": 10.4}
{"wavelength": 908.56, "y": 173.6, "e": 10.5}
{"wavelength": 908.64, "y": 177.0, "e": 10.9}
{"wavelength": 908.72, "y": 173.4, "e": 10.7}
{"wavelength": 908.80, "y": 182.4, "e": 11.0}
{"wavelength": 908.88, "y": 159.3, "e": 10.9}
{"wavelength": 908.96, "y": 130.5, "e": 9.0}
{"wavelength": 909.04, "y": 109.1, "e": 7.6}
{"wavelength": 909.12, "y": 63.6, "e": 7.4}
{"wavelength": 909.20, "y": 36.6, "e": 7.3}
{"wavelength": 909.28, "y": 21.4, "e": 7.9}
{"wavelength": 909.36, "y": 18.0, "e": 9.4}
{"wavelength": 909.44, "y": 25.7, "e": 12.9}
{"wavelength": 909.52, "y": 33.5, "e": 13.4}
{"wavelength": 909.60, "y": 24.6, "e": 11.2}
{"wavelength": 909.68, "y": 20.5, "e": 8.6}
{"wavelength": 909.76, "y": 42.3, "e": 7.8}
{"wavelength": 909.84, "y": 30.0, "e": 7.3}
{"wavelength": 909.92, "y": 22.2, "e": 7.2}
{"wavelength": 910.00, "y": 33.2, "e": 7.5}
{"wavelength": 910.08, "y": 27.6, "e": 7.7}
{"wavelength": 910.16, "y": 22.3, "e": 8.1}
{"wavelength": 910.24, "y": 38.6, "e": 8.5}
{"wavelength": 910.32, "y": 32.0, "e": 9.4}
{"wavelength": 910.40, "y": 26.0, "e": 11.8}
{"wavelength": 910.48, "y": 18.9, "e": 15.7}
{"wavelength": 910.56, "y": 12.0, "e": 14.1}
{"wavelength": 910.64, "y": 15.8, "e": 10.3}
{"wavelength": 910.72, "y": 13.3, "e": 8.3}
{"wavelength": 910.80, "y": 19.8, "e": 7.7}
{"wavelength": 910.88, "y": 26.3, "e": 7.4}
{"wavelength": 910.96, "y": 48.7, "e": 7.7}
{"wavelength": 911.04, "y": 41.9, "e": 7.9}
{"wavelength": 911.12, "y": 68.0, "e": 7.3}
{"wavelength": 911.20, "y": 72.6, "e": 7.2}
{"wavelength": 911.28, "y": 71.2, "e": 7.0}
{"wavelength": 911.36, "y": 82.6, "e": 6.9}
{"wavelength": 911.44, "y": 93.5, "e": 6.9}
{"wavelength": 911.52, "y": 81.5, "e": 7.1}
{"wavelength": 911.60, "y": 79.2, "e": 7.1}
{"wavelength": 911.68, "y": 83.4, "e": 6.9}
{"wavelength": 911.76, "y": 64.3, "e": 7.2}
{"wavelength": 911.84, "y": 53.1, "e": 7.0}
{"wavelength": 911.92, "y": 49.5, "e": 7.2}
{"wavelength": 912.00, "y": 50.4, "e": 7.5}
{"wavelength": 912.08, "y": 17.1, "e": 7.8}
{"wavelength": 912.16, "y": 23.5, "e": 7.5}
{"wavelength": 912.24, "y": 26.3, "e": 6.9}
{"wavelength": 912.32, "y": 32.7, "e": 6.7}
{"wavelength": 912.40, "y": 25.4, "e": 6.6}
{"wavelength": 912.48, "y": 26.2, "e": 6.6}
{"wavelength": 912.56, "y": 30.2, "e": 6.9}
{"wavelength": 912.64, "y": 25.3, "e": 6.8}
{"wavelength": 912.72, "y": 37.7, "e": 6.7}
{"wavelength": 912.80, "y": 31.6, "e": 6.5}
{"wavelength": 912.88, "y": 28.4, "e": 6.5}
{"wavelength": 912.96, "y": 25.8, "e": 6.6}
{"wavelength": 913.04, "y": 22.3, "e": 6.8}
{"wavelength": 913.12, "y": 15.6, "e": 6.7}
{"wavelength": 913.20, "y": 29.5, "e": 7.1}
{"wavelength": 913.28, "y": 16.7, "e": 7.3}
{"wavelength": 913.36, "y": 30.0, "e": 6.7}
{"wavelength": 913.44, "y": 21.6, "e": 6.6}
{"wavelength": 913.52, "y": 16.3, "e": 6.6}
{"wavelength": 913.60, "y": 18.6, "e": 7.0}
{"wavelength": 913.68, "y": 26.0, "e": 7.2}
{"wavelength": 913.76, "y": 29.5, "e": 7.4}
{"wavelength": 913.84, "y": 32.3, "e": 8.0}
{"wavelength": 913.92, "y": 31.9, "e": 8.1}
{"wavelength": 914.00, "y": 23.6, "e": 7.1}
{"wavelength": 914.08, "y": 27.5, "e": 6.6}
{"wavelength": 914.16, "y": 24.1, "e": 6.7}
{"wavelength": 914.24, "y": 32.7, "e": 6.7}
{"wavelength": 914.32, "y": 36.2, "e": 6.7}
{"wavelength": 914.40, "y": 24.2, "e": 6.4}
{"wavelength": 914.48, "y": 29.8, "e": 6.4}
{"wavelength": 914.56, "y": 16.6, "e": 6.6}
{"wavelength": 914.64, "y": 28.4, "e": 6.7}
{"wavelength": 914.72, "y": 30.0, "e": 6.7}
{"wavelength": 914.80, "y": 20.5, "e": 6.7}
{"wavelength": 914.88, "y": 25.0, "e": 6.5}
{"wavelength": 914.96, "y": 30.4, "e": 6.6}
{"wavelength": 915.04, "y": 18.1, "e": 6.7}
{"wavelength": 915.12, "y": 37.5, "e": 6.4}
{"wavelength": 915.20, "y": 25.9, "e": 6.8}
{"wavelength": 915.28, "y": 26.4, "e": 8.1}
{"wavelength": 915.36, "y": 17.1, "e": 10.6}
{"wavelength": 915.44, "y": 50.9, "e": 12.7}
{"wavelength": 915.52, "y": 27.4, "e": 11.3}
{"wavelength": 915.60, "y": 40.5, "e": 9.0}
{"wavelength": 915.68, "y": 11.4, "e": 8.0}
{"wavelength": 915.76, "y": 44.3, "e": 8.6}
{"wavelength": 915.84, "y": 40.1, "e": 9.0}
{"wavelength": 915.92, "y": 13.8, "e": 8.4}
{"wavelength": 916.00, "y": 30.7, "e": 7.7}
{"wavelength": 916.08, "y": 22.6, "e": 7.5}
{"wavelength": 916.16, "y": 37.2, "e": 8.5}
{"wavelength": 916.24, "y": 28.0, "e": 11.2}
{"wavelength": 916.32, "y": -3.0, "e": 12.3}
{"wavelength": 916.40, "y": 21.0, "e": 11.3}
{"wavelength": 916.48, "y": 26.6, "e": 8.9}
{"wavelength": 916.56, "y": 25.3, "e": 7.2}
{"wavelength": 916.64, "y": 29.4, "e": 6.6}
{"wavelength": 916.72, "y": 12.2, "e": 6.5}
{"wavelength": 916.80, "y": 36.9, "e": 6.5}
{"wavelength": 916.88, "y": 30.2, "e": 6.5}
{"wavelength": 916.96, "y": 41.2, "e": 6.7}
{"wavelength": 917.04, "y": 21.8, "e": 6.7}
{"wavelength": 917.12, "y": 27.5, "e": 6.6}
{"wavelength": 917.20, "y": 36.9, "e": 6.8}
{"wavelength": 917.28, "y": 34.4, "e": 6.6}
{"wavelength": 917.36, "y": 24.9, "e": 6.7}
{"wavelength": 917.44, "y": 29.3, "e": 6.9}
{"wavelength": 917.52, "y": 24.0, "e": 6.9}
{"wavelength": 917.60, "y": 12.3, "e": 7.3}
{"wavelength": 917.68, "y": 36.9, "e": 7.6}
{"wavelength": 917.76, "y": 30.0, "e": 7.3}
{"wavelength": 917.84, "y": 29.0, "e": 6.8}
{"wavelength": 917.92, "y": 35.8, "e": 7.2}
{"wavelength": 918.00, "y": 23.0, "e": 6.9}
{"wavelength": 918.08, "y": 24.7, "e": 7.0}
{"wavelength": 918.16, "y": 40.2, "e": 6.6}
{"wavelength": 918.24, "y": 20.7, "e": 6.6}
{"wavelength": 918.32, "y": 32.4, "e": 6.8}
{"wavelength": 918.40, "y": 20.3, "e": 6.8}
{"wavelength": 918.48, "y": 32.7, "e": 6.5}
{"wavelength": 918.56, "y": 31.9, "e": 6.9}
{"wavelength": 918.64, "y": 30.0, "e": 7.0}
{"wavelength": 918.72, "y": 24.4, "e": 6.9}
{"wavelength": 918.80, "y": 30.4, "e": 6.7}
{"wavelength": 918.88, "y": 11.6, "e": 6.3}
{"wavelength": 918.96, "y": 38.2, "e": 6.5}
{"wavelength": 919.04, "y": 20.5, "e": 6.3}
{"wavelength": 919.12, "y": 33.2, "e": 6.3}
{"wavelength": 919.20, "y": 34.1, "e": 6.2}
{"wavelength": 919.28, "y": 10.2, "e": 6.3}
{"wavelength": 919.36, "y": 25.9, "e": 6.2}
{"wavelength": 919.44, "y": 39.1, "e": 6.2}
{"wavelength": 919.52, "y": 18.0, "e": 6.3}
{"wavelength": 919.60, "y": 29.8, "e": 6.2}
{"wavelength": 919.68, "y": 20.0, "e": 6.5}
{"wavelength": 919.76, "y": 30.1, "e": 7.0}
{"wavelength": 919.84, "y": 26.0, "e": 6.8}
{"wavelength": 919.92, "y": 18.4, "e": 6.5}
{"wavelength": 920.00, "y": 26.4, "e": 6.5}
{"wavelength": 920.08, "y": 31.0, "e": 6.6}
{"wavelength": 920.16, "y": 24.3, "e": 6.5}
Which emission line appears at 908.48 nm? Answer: H-alpha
